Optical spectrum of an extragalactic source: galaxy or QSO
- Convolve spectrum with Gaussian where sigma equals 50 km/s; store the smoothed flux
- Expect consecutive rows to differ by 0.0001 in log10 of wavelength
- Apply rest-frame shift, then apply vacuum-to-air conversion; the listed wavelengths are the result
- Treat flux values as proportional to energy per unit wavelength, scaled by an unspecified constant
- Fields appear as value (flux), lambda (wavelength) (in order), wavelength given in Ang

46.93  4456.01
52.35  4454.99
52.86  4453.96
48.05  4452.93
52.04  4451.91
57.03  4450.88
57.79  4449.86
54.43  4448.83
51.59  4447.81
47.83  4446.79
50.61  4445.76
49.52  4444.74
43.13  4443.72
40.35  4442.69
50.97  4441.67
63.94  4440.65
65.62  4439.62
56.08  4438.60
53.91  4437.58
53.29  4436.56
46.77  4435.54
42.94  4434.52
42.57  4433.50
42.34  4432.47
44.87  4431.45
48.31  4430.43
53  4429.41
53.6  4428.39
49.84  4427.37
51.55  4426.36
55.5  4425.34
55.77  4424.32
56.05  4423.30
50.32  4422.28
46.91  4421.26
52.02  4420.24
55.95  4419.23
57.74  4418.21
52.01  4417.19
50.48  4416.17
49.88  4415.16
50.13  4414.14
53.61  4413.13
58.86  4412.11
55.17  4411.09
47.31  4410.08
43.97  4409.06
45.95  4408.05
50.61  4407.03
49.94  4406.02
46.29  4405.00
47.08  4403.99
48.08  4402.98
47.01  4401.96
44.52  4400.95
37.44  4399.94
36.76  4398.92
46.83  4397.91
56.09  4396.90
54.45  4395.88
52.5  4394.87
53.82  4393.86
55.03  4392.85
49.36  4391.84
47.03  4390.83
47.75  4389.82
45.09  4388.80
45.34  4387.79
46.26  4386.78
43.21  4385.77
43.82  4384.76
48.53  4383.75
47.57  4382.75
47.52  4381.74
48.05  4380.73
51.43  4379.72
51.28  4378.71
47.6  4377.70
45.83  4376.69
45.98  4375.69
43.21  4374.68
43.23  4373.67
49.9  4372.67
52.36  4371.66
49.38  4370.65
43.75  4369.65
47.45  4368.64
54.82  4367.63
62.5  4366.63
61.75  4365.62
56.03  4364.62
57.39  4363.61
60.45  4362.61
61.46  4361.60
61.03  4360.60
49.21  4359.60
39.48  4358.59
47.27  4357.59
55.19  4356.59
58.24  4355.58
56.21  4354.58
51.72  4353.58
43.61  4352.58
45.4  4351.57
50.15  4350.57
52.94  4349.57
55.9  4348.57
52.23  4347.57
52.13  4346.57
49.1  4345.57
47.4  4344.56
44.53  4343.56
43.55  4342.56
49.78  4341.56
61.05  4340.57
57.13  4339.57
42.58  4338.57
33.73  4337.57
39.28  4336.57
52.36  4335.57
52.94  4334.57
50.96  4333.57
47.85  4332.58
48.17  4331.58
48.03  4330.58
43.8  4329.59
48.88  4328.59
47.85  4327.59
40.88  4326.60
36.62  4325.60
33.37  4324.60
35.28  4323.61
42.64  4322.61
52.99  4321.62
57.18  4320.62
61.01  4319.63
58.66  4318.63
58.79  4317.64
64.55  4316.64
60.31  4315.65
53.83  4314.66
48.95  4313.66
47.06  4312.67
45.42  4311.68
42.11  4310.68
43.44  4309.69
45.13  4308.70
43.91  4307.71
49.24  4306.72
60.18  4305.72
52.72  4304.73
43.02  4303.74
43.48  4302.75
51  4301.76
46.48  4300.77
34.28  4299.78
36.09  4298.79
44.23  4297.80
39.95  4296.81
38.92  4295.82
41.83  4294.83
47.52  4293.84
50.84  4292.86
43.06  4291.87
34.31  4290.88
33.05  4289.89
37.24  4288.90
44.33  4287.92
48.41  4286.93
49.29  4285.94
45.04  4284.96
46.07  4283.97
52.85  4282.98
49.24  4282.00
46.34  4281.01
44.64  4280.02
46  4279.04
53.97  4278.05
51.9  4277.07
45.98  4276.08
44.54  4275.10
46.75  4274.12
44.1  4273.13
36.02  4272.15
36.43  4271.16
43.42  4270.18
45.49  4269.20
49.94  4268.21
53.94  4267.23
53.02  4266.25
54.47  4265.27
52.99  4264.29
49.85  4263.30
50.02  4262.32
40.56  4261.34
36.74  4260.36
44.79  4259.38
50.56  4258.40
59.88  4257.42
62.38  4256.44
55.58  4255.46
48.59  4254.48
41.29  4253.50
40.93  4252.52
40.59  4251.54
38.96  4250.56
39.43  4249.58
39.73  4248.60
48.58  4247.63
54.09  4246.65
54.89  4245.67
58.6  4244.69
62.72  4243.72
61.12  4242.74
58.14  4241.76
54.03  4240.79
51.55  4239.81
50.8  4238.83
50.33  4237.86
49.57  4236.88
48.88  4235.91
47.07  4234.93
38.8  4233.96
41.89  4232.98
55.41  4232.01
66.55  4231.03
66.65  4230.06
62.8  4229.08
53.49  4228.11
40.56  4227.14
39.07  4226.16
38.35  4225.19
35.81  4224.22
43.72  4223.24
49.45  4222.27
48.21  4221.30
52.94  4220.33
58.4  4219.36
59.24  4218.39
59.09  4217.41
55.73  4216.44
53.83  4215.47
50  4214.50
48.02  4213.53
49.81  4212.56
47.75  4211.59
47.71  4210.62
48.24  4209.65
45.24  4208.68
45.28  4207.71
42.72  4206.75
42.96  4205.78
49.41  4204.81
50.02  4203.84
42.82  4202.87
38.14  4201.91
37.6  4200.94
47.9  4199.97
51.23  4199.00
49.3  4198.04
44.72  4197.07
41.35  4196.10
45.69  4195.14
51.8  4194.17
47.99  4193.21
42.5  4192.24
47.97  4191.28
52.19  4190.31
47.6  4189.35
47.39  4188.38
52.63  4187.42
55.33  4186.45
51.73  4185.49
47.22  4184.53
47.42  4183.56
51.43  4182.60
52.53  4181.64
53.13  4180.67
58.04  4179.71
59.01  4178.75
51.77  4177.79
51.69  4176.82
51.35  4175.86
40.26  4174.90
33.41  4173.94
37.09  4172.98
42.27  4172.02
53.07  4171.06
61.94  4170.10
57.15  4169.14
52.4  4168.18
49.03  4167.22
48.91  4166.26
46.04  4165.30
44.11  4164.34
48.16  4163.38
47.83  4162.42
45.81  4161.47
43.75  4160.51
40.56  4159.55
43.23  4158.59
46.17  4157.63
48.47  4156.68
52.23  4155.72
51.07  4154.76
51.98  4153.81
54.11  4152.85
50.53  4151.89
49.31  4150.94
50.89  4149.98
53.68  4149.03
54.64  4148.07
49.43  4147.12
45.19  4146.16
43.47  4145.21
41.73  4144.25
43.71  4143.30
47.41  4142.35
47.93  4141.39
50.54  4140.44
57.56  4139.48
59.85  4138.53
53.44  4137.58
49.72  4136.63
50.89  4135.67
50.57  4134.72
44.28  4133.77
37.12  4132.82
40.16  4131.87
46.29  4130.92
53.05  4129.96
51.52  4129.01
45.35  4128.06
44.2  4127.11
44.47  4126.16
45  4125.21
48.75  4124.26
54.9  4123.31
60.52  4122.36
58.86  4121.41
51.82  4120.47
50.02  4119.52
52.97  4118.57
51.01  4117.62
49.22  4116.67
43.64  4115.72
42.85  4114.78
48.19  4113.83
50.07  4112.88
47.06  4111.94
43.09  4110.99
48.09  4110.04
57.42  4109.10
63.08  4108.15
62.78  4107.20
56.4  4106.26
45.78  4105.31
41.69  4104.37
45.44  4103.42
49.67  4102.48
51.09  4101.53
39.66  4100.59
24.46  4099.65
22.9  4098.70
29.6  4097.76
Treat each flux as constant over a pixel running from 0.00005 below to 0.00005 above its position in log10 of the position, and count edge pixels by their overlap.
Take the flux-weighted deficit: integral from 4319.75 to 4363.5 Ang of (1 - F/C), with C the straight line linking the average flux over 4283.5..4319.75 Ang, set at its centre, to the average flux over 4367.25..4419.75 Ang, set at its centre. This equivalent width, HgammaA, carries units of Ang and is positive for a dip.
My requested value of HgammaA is -1.32 Ang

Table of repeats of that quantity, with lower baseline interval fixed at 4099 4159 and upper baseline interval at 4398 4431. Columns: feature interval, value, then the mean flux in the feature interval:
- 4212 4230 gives -0.4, 50.3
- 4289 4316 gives 2.5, 45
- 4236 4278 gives 0.4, 48.9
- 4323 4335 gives 1.3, 44.5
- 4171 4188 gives -0.1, 49.3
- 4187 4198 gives 0.4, 47.5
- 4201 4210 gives 0.8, 44.6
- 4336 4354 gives 0.5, 48.4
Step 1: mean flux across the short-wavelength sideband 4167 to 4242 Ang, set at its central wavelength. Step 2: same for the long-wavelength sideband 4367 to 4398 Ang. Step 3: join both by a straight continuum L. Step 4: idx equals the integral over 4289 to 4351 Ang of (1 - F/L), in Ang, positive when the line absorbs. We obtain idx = 1.98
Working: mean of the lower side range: 49.3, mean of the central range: 47.3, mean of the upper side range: 48.6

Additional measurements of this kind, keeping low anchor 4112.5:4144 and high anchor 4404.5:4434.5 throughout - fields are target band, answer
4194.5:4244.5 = 0.16 Ang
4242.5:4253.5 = 0.30 Ang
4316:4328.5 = 0.21 Ang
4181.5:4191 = -0.18 Ang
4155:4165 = 0.65 Ang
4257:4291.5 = 2.48 Ang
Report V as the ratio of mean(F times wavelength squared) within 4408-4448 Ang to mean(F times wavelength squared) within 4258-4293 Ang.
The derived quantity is 1.19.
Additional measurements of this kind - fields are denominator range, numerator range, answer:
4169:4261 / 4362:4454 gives 1.12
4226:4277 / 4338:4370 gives 1.11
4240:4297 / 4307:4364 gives 1.08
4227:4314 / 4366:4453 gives 1.12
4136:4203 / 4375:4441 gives 1.14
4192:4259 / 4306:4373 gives 1.07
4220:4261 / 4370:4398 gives 1.05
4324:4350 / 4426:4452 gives 1.13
